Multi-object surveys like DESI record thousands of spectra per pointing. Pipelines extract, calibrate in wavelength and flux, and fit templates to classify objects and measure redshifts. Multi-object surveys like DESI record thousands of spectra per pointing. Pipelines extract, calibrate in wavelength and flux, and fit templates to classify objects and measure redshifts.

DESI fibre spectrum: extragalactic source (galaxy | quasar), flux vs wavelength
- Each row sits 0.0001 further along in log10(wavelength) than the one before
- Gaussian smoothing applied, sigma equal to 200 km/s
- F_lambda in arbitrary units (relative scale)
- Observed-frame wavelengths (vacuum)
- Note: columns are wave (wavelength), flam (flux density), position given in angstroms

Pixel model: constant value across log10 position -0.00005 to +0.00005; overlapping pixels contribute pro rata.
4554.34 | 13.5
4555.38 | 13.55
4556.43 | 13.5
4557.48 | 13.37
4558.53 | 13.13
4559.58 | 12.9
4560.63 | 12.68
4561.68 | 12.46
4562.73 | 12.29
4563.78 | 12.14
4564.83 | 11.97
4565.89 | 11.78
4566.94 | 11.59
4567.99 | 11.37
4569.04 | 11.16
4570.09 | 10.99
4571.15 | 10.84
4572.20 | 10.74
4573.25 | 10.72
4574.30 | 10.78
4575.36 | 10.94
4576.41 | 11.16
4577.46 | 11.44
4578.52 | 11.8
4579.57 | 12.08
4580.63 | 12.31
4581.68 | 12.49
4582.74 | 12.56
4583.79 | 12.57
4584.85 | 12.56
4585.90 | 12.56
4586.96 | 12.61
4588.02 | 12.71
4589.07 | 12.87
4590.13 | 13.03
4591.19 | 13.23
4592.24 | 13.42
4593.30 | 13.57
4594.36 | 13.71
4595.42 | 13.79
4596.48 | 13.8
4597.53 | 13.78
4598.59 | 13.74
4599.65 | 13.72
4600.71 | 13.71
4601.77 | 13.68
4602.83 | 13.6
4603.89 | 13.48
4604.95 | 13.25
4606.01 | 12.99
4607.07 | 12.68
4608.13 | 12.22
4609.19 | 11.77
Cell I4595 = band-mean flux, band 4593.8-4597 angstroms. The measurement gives 13.7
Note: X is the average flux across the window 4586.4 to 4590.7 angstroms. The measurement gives 12.8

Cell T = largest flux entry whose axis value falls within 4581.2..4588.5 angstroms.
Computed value 12.71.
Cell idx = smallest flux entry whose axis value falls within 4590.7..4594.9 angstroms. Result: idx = 13.23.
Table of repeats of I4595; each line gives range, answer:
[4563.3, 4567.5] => 11.8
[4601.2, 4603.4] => 13.6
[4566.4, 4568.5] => 11.5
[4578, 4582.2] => 12.2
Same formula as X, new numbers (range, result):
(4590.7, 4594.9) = 13.5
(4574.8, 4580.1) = 11.5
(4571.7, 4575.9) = 10.8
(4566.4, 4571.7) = 11.2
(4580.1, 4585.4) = 12.5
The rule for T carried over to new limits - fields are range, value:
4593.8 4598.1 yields 13.8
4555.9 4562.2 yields 13.5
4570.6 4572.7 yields 10.84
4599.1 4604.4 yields 13.72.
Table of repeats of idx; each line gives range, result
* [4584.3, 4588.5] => 12.56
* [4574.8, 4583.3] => 10.94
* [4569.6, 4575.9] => 10.72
